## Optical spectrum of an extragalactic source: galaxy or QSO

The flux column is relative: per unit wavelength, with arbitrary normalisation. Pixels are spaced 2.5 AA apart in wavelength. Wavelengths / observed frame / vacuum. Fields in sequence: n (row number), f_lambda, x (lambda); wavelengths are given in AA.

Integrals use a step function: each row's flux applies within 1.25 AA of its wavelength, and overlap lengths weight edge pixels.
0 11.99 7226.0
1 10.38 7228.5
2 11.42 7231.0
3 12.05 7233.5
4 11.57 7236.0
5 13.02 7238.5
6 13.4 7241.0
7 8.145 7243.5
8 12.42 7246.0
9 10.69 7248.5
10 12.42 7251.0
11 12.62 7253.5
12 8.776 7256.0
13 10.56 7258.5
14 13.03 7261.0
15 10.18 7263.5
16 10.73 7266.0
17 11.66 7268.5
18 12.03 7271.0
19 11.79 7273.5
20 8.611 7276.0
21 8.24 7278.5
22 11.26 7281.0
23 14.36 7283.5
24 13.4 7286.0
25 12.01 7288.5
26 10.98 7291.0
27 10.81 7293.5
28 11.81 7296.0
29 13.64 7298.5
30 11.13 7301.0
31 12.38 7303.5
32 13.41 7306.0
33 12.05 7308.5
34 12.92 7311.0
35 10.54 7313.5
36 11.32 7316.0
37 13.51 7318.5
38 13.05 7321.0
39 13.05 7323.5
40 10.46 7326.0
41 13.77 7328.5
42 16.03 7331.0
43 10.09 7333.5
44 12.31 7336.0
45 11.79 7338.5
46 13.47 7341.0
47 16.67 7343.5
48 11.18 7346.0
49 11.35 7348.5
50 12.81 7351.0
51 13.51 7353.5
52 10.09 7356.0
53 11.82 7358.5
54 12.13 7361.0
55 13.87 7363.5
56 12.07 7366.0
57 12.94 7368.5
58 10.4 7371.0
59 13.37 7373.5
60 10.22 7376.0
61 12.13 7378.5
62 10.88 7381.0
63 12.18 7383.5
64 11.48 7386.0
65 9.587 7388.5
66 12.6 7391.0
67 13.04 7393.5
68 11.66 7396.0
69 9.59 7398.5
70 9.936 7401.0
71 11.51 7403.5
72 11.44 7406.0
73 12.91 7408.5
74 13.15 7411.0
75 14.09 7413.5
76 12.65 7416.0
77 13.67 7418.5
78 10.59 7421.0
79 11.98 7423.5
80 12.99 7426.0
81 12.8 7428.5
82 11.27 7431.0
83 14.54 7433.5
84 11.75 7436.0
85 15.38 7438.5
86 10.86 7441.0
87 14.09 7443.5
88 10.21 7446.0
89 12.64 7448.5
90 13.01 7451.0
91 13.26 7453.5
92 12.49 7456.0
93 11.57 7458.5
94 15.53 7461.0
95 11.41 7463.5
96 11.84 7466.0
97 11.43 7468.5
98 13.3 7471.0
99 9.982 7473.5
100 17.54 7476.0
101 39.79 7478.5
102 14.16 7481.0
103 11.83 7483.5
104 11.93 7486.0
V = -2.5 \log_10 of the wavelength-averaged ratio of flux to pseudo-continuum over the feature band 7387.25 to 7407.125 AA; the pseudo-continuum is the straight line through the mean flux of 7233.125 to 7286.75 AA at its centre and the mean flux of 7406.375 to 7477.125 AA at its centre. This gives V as 0.113 mag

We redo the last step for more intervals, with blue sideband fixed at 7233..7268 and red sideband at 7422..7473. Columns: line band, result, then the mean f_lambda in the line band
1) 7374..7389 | 0.08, 11.3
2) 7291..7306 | -0.03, 12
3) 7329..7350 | -0.08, 12.9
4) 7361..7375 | -0.03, 12.5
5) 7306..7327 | -0.04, 12.2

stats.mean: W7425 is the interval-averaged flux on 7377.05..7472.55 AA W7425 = 12.2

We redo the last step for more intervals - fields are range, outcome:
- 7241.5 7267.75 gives 11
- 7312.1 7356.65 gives 12.5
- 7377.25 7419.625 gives 11.9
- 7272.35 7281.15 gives 9.79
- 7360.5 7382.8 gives 12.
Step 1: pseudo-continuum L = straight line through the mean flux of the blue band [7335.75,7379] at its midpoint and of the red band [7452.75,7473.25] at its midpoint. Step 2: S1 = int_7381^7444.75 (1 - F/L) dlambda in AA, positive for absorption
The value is 1.04 AA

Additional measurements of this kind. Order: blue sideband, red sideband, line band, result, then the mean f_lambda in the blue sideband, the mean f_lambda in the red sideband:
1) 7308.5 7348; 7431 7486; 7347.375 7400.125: 5.32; 12.6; 14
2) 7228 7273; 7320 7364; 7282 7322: -0.77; 11.4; 12.6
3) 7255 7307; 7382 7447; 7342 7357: -1.06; 11.5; 12.2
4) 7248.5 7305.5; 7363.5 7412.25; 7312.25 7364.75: -4.14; 11.5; 11.7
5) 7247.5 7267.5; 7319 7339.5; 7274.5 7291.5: 0.56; 11.1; 12.6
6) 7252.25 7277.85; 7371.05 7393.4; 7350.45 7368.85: -1.47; 10.9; 11.6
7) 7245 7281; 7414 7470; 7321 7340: -1.59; 11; 12.6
